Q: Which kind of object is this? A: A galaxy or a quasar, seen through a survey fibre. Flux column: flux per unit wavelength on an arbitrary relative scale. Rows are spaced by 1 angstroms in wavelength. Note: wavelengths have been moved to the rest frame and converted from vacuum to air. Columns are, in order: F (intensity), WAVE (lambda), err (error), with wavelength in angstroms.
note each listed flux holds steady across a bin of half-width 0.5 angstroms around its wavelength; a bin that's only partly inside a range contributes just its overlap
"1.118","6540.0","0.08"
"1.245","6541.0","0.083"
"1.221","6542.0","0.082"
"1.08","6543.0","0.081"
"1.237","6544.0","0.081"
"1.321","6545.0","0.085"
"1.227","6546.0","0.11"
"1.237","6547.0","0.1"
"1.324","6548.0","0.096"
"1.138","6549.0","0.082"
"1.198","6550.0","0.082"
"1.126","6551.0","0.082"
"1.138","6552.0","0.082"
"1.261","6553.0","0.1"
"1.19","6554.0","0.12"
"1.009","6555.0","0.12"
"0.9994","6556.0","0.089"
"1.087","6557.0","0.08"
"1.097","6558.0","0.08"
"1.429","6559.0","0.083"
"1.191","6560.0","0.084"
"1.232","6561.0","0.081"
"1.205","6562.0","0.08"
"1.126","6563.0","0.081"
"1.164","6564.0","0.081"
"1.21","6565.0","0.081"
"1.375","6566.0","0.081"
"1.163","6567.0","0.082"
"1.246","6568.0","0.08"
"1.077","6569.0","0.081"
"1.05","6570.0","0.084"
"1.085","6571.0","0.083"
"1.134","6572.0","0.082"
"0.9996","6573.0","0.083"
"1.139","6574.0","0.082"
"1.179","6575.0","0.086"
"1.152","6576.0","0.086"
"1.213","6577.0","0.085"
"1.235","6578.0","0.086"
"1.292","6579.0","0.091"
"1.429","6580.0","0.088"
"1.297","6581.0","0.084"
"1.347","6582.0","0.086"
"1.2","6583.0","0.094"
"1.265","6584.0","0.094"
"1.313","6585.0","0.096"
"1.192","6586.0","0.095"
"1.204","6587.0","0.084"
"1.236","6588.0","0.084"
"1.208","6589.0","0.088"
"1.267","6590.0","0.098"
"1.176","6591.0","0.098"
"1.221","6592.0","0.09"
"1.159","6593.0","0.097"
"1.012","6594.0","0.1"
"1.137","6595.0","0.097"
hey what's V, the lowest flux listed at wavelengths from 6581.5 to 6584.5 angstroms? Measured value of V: 1.2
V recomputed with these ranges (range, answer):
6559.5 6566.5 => 1.126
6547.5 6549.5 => 1.138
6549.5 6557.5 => 0.9994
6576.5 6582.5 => 1.213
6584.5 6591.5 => 1.176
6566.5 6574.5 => 0.9996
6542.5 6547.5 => 1.08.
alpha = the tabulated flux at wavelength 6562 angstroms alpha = 1.205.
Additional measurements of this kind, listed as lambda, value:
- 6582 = 1.347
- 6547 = 1.237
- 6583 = 1.2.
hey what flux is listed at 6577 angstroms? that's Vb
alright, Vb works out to 1.213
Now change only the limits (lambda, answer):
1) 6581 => 1.297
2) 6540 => 1.118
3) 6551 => 1.126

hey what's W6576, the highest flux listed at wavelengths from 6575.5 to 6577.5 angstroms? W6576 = 1.213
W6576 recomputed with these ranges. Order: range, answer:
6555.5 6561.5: 1.429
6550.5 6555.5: 1.261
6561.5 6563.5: 1.205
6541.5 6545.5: 1.321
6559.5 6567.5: 1.375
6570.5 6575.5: 1.179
